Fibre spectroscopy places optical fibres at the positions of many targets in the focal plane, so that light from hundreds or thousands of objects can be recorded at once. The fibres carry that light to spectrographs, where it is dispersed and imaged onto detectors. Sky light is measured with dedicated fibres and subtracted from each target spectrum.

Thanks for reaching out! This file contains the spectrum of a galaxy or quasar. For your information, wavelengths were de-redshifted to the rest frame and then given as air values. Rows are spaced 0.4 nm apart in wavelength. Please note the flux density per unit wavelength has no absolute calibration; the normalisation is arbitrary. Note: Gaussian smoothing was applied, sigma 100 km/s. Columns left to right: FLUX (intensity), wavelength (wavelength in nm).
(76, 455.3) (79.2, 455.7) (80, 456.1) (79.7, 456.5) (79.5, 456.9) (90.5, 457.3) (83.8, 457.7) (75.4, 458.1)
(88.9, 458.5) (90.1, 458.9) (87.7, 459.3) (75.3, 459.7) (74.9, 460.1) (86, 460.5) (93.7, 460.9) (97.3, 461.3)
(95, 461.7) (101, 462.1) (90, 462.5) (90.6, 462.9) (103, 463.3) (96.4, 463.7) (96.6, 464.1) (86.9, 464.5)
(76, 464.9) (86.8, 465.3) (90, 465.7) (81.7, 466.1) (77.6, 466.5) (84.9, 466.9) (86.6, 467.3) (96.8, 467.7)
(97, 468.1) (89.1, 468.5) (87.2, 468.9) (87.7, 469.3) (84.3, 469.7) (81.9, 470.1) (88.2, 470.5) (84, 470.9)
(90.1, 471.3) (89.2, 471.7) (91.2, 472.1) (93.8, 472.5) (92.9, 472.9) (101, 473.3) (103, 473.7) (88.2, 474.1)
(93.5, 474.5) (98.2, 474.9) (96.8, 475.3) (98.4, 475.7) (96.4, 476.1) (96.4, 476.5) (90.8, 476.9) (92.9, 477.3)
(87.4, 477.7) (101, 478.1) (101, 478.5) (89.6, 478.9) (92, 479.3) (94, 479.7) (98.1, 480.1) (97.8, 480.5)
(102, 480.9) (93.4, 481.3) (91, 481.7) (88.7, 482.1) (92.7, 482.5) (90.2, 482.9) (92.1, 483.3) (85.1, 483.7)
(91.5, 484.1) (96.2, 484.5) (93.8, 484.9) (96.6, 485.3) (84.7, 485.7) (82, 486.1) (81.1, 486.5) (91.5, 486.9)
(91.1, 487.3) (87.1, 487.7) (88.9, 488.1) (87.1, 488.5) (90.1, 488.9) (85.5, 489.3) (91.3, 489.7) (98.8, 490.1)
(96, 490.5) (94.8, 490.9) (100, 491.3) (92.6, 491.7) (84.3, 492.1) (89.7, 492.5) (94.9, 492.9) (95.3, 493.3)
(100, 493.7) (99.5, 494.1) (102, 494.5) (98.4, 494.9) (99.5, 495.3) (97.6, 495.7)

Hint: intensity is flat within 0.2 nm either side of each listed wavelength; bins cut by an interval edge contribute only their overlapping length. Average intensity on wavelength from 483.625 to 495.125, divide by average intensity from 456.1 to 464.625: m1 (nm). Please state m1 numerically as 1.04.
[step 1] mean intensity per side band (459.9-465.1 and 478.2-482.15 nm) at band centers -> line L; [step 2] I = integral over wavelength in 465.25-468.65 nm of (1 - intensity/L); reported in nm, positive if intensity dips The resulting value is 0.16 nm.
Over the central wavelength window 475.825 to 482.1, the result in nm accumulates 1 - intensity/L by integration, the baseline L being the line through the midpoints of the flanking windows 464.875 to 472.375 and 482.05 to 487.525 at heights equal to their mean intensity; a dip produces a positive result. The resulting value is -0.42 nm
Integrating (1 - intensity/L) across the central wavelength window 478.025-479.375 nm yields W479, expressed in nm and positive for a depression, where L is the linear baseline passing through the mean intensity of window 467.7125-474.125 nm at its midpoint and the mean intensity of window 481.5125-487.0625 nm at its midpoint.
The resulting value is -0.08 nm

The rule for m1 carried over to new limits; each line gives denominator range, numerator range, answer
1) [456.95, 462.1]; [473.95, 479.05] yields 1.09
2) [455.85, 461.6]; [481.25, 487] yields 1.06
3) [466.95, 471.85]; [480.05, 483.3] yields 1.06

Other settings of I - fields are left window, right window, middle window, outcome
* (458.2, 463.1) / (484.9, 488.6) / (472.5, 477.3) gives -0.39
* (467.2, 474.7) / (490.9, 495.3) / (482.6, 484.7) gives 0.06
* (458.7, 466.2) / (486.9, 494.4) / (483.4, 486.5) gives 0.09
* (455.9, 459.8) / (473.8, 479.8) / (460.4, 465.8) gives -0.37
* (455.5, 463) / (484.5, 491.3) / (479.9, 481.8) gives -0.16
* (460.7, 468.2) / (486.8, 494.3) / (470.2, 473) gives 0.06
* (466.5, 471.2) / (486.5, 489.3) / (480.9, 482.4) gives -0.08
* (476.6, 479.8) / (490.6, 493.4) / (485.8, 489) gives 0.21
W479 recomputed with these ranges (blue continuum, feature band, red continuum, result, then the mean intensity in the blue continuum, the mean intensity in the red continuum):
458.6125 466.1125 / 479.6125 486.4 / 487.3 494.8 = 0.004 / 89.6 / 93.2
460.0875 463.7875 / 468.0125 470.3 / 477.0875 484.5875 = 0.150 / 93.6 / 93.5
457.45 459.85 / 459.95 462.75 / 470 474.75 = -0.197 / 83.8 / 91.7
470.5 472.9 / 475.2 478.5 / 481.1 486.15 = -0.185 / 89.8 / 90.9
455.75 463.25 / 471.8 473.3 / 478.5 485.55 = -0.048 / 86.8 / 93.4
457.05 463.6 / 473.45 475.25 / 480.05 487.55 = -0.110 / 89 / 91.4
